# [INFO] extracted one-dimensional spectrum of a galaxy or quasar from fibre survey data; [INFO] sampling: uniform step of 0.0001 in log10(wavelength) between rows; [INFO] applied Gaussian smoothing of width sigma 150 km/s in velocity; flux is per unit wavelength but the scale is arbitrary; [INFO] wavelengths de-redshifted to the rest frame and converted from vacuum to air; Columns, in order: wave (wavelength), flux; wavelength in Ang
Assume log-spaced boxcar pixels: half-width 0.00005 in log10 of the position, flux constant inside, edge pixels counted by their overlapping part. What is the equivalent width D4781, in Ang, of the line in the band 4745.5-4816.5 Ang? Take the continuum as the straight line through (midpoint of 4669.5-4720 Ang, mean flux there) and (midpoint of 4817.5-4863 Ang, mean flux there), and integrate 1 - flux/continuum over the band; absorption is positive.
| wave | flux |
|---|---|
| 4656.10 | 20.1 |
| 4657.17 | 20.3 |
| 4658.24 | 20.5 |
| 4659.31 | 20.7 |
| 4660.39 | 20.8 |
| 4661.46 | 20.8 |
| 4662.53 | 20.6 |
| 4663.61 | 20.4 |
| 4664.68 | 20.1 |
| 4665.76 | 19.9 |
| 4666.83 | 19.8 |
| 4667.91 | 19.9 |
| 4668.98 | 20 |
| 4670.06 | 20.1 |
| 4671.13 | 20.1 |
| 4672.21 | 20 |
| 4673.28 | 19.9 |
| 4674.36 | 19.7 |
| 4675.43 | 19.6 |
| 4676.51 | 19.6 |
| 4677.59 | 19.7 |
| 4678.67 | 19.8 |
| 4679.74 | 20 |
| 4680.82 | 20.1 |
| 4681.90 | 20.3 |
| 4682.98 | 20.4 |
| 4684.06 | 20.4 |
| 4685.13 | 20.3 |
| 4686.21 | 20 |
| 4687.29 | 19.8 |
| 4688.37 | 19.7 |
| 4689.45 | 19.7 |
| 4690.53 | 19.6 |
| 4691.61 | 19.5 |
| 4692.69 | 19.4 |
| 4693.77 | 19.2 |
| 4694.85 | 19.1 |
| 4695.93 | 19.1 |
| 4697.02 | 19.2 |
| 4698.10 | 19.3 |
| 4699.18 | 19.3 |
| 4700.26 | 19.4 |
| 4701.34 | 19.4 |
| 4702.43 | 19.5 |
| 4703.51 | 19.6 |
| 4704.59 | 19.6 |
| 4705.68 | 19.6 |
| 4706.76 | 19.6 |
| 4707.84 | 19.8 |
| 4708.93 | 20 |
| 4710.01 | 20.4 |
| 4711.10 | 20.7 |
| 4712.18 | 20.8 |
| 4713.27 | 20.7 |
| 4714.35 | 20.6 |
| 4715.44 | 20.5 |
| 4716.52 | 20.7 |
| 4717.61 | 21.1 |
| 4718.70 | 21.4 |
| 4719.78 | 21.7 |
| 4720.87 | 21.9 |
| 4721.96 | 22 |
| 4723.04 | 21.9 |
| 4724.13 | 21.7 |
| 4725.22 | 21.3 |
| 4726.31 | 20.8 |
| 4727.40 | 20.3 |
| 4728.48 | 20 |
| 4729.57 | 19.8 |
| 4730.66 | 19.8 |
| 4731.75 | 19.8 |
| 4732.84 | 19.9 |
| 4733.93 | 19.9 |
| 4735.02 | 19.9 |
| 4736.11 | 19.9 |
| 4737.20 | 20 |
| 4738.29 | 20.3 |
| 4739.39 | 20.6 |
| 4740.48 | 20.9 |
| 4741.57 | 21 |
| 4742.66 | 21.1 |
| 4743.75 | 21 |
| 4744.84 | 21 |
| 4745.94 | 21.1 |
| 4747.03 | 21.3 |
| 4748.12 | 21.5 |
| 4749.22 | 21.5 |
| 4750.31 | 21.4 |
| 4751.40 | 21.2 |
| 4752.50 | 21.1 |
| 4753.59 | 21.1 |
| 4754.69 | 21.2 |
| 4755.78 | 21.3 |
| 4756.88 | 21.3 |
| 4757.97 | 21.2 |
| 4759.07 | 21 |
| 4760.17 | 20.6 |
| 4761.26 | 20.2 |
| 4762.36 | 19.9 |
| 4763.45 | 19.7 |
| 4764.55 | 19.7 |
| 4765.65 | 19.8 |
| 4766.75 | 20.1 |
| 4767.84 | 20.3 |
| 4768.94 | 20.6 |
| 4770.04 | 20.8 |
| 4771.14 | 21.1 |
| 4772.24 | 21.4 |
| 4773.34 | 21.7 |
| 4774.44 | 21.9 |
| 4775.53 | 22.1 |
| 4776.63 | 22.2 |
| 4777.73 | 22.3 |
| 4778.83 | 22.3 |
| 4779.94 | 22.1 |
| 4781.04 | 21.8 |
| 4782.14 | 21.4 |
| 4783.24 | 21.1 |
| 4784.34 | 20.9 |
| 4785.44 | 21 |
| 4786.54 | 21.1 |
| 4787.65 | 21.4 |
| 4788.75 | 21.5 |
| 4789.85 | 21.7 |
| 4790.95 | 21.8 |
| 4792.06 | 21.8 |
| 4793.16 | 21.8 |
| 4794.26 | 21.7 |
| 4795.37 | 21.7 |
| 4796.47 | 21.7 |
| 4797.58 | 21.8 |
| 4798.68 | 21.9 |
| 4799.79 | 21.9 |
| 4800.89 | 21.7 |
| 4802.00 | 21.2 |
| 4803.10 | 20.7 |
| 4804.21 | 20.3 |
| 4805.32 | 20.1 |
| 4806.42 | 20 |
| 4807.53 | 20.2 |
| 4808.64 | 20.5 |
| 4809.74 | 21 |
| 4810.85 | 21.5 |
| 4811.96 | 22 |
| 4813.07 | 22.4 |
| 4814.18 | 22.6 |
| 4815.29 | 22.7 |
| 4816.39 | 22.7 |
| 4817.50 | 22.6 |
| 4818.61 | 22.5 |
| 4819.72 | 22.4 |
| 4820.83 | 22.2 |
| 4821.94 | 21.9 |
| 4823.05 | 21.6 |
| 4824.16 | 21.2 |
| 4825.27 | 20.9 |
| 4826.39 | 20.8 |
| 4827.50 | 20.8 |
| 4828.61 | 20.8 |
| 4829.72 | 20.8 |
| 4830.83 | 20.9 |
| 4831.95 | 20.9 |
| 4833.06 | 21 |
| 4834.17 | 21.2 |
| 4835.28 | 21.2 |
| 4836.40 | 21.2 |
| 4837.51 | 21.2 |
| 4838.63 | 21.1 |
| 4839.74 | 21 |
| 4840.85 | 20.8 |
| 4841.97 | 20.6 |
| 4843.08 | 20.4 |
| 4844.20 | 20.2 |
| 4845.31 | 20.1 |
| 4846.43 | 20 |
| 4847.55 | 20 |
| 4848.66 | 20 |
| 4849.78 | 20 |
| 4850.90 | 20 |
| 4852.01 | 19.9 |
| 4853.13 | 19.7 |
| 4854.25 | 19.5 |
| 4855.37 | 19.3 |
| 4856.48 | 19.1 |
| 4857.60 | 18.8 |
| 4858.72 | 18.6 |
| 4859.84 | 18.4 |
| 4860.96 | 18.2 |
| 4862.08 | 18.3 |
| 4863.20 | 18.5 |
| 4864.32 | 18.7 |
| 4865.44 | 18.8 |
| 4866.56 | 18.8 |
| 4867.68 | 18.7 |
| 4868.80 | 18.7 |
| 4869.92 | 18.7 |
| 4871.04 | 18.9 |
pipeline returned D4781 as -3.6 Ang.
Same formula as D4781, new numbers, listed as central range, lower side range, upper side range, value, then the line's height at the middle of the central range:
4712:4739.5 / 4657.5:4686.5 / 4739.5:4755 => 0.26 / 20.9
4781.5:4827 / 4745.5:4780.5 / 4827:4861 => -1.91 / 20.6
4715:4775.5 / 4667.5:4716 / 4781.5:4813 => -0.71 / 20.6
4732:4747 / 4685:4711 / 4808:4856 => -0.36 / 20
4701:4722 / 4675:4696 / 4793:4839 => -0.36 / 20.1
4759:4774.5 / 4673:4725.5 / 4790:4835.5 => 0.29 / 20.9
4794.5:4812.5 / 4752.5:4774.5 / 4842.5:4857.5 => -0.74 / 20.3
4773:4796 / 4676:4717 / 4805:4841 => -0.85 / 20.9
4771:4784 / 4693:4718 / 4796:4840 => -0.60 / 20.8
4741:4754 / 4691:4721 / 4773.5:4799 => -0.19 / 20.9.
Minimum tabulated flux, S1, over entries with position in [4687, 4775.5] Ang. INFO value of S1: 19.1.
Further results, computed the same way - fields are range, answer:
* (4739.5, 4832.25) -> 19.7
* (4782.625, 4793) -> 20.9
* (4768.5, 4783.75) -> 20.6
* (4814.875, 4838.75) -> 20.8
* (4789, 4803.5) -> 20.7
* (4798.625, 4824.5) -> 20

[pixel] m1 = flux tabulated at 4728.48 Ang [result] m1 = 20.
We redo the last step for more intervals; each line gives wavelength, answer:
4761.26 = 20.2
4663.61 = 20.4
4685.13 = 20.3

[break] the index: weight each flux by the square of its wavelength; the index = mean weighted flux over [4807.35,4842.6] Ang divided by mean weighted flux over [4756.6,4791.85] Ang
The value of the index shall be 1.04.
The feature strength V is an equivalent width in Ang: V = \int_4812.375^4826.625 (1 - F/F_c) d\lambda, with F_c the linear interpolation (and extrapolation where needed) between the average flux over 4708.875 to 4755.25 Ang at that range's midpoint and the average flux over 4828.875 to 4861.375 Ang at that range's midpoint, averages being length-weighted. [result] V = -1.2 Ang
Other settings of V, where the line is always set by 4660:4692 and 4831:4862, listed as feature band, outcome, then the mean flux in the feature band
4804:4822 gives -1.4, 21.6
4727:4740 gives 0.0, 20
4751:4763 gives -0.5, 20.9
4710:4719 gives -0.3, 20.8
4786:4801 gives -1.2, 21.7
